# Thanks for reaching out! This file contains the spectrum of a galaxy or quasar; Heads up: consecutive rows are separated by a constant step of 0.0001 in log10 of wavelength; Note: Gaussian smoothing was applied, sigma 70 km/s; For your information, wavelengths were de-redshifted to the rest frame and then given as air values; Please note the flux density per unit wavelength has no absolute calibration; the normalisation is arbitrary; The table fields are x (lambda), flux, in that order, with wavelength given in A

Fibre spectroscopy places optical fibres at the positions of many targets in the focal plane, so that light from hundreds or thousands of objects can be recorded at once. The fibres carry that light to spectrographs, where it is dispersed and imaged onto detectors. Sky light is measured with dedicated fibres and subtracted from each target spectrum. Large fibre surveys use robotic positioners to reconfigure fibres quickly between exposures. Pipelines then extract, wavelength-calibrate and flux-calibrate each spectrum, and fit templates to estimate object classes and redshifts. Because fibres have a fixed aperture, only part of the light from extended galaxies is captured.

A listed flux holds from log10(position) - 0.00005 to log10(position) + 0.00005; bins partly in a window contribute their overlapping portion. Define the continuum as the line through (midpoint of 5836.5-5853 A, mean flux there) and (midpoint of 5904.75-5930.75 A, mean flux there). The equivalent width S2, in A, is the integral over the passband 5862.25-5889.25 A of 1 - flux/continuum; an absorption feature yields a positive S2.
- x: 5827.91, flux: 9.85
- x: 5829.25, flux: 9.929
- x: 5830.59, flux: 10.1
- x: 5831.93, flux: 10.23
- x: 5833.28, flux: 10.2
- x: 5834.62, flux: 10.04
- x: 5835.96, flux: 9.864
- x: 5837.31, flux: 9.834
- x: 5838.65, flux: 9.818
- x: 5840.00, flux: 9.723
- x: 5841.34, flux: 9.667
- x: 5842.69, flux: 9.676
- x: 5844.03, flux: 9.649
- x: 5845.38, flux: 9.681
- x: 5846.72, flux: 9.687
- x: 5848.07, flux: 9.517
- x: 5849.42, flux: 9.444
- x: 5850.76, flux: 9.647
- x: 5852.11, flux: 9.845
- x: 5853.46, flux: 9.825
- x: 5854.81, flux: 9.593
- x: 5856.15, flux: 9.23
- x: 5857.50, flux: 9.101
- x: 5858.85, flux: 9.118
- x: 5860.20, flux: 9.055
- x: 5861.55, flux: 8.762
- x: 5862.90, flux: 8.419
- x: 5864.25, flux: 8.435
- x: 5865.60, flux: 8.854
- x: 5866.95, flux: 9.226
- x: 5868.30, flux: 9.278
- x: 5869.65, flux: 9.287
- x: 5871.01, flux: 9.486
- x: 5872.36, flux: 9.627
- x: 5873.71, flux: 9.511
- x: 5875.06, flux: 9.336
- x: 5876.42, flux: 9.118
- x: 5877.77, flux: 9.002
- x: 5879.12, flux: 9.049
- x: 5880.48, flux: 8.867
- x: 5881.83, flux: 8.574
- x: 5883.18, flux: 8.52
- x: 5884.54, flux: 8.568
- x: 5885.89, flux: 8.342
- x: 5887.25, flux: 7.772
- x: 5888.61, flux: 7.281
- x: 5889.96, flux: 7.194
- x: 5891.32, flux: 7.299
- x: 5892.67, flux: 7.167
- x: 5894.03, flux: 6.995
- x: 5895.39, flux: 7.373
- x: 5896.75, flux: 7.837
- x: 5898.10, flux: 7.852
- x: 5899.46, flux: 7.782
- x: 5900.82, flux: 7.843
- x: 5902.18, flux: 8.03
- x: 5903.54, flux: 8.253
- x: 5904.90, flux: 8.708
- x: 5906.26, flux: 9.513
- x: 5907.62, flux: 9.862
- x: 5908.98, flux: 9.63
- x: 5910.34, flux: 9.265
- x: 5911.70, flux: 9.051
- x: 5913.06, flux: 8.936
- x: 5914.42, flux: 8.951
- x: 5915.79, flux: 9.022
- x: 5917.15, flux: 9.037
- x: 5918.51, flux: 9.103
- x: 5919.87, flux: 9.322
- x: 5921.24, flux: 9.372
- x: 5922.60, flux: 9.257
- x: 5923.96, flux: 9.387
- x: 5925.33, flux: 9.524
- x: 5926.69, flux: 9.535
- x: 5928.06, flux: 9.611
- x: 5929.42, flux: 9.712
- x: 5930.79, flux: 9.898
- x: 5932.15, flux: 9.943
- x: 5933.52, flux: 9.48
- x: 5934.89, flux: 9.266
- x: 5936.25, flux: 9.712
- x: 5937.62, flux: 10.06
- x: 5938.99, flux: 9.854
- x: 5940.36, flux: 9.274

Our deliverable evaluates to 2.0 A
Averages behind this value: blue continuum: 9.68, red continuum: 9.33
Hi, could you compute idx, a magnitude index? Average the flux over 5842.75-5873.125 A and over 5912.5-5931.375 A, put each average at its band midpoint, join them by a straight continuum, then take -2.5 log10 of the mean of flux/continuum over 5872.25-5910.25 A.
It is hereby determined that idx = 0.12 mag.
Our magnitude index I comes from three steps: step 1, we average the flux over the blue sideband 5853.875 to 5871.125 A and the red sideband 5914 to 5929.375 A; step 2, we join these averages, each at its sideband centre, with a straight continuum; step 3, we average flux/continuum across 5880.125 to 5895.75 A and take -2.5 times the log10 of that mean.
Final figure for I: 0.17 mag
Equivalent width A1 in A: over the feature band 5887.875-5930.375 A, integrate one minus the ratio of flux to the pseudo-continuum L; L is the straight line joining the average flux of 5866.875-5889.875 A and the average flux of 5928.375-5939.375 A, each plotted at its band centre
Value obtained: 3.2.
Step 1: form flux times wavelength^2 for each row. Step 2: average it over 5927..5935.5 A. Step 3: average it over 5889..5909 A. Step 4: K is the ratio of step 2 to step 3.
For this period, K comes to 1.21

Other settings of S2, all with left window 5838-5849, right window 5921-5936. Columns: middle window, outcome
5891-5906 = 2.8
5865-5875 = 0.3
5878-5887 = 0.9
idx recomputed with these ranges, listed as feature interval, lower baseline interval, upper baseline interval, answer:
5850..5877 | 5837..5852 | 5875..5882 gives 0.01 mag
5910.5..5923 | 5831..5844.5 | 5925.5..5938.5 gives 0.07 mag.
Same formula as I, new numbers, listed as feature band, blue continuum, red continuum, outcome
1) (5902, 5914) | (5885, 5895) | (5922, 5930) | -0.07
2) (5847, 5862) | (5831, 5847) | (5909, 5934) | 0.04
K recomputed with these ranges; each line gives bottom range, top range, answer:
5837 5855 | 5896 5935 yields 0.96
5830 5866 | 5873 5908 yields 0.88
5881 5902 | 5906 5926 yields 1.20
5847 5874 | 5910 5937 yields 1.03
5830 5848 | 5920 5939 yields 1.01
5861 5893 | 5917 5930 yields 1.11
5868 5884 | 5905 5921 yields 1.02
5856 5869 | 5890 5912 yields 0.93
